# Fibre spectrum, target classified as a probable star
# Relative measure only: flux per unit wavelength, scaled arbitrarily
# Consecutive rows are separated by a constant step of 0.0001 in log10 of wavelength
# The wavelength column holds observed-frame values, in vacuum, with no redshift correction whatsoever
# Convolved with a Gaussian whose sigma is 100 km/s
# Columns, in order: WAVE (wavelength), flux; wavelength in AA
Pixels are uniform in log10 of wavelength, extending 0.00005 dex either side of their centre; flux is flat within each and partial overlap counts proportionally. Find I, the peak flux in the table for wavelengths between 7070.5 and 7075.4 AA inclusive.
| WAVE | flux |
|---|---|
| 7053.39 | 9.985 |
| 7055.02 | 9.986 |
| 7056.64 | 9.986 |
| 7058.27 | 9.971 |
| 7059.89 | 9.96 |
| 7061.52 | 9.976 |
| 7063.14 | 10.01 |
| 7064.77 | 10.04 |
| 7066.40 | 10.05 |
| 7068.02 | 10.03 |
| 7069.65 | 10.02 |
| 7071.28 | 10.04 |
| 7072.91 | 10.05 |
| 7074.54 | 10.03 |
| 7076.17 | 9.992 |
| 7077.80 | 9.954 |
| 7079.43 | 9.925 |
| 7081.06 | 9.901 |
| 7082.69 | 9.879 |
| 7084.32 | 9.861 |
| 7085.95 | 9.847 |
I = 10.05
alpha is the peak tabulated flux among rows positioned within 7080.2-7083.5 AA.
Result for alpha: 9.901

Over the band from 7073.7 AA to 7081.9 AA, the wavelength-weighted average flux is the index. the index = 9.96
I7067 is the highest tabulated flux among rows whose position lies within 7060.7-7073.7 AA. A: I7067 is 10.05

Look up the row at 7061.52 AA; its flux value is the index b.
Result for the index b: 9.976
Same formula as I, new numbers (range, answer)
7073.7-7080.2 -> 10.03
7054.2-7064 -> 10.01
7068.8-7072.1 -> 10.04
